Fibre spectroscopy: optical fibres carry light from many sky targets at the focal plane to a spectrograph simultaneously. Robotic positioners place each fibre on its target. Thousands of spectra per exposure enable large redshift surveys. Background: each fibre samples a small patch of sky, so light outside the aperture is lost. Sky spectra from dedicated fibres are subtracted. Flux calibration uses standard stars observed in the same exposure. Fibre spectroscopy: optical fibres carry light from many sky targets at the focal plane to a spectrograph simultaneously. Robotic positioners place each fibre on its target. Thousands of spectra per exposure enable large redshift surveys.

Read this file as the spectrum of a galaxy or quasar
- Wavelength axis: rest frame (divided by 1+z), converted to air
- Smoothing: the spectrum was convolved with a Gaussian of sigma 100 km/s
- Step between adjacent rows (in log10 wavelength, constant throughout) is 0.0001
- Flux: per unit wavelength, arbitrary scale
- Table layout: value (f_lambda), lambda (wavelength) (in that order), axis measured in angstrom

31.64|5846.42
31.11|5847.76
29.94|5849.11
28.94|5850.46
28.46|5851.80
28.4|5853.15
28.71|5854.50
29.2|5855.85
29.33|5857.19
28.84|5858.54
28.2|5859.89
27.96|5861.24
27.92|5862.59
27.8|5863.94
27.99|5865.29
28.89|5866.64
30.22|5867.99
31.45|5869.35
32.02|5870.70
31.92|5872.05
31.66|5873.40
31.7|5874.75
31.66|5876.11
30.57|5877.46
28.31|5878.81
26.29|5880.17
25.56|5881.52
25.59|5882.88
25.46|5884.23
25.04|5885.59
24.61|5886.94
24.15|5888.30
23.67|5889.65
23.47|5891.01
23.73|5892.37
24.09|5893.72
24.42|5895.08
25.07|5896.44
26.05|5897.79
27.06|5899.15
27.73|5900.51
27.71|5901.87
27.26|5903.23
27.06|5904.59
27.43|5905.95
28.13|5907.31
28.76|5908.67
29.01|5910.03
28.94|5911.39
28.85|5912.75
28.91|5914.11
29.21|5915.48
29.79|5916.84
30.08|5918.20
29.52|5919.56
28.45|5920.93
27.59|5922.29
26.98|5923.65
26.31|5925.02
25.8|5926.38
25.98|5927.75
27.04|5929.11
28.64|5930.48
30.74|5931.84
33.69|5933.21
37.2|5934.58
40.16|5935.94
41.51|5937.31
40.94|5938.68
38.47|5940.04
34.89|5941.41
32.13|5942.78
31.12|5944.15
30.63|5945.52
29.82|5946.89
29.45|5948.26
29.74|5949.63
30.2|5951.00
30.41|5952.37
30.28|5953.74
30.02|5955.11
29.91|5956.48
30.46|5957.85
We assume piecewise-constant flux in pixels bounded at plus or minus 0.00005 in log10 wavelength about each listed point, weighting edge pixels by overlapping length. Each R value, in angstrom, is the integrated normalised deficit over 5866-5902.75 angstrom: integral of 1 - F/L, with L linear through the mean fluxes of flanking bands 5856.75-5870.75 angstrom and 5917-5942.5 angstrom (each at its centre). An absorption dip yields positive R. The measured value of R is 3.10 angstrom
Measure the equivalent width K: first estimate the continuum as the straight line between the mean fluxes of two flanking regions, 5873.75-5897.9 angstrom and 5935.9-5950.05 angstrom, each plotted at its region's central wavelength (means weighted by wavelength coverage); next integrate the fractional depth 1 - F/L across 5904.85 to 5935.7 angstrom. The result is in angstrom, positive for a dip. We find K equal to 1.9 angstrom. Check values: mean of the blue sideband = 26.2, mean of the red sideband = 34.3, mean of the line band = 29.1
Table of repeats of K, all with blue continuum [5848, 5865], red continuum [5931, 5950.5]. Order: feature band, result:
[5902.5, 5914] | 1.4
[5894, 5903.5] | 1.6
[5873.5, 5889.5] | 1.6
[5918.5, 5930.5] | 2.1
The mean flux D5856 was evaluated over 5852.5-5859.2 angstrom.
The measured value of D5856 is 28.9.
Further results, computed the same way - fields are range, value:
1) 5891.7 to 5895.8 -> 24.1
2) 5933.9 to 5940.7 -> 39.7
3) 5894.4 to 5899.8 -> 25.7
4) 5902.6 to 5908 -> 27.5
